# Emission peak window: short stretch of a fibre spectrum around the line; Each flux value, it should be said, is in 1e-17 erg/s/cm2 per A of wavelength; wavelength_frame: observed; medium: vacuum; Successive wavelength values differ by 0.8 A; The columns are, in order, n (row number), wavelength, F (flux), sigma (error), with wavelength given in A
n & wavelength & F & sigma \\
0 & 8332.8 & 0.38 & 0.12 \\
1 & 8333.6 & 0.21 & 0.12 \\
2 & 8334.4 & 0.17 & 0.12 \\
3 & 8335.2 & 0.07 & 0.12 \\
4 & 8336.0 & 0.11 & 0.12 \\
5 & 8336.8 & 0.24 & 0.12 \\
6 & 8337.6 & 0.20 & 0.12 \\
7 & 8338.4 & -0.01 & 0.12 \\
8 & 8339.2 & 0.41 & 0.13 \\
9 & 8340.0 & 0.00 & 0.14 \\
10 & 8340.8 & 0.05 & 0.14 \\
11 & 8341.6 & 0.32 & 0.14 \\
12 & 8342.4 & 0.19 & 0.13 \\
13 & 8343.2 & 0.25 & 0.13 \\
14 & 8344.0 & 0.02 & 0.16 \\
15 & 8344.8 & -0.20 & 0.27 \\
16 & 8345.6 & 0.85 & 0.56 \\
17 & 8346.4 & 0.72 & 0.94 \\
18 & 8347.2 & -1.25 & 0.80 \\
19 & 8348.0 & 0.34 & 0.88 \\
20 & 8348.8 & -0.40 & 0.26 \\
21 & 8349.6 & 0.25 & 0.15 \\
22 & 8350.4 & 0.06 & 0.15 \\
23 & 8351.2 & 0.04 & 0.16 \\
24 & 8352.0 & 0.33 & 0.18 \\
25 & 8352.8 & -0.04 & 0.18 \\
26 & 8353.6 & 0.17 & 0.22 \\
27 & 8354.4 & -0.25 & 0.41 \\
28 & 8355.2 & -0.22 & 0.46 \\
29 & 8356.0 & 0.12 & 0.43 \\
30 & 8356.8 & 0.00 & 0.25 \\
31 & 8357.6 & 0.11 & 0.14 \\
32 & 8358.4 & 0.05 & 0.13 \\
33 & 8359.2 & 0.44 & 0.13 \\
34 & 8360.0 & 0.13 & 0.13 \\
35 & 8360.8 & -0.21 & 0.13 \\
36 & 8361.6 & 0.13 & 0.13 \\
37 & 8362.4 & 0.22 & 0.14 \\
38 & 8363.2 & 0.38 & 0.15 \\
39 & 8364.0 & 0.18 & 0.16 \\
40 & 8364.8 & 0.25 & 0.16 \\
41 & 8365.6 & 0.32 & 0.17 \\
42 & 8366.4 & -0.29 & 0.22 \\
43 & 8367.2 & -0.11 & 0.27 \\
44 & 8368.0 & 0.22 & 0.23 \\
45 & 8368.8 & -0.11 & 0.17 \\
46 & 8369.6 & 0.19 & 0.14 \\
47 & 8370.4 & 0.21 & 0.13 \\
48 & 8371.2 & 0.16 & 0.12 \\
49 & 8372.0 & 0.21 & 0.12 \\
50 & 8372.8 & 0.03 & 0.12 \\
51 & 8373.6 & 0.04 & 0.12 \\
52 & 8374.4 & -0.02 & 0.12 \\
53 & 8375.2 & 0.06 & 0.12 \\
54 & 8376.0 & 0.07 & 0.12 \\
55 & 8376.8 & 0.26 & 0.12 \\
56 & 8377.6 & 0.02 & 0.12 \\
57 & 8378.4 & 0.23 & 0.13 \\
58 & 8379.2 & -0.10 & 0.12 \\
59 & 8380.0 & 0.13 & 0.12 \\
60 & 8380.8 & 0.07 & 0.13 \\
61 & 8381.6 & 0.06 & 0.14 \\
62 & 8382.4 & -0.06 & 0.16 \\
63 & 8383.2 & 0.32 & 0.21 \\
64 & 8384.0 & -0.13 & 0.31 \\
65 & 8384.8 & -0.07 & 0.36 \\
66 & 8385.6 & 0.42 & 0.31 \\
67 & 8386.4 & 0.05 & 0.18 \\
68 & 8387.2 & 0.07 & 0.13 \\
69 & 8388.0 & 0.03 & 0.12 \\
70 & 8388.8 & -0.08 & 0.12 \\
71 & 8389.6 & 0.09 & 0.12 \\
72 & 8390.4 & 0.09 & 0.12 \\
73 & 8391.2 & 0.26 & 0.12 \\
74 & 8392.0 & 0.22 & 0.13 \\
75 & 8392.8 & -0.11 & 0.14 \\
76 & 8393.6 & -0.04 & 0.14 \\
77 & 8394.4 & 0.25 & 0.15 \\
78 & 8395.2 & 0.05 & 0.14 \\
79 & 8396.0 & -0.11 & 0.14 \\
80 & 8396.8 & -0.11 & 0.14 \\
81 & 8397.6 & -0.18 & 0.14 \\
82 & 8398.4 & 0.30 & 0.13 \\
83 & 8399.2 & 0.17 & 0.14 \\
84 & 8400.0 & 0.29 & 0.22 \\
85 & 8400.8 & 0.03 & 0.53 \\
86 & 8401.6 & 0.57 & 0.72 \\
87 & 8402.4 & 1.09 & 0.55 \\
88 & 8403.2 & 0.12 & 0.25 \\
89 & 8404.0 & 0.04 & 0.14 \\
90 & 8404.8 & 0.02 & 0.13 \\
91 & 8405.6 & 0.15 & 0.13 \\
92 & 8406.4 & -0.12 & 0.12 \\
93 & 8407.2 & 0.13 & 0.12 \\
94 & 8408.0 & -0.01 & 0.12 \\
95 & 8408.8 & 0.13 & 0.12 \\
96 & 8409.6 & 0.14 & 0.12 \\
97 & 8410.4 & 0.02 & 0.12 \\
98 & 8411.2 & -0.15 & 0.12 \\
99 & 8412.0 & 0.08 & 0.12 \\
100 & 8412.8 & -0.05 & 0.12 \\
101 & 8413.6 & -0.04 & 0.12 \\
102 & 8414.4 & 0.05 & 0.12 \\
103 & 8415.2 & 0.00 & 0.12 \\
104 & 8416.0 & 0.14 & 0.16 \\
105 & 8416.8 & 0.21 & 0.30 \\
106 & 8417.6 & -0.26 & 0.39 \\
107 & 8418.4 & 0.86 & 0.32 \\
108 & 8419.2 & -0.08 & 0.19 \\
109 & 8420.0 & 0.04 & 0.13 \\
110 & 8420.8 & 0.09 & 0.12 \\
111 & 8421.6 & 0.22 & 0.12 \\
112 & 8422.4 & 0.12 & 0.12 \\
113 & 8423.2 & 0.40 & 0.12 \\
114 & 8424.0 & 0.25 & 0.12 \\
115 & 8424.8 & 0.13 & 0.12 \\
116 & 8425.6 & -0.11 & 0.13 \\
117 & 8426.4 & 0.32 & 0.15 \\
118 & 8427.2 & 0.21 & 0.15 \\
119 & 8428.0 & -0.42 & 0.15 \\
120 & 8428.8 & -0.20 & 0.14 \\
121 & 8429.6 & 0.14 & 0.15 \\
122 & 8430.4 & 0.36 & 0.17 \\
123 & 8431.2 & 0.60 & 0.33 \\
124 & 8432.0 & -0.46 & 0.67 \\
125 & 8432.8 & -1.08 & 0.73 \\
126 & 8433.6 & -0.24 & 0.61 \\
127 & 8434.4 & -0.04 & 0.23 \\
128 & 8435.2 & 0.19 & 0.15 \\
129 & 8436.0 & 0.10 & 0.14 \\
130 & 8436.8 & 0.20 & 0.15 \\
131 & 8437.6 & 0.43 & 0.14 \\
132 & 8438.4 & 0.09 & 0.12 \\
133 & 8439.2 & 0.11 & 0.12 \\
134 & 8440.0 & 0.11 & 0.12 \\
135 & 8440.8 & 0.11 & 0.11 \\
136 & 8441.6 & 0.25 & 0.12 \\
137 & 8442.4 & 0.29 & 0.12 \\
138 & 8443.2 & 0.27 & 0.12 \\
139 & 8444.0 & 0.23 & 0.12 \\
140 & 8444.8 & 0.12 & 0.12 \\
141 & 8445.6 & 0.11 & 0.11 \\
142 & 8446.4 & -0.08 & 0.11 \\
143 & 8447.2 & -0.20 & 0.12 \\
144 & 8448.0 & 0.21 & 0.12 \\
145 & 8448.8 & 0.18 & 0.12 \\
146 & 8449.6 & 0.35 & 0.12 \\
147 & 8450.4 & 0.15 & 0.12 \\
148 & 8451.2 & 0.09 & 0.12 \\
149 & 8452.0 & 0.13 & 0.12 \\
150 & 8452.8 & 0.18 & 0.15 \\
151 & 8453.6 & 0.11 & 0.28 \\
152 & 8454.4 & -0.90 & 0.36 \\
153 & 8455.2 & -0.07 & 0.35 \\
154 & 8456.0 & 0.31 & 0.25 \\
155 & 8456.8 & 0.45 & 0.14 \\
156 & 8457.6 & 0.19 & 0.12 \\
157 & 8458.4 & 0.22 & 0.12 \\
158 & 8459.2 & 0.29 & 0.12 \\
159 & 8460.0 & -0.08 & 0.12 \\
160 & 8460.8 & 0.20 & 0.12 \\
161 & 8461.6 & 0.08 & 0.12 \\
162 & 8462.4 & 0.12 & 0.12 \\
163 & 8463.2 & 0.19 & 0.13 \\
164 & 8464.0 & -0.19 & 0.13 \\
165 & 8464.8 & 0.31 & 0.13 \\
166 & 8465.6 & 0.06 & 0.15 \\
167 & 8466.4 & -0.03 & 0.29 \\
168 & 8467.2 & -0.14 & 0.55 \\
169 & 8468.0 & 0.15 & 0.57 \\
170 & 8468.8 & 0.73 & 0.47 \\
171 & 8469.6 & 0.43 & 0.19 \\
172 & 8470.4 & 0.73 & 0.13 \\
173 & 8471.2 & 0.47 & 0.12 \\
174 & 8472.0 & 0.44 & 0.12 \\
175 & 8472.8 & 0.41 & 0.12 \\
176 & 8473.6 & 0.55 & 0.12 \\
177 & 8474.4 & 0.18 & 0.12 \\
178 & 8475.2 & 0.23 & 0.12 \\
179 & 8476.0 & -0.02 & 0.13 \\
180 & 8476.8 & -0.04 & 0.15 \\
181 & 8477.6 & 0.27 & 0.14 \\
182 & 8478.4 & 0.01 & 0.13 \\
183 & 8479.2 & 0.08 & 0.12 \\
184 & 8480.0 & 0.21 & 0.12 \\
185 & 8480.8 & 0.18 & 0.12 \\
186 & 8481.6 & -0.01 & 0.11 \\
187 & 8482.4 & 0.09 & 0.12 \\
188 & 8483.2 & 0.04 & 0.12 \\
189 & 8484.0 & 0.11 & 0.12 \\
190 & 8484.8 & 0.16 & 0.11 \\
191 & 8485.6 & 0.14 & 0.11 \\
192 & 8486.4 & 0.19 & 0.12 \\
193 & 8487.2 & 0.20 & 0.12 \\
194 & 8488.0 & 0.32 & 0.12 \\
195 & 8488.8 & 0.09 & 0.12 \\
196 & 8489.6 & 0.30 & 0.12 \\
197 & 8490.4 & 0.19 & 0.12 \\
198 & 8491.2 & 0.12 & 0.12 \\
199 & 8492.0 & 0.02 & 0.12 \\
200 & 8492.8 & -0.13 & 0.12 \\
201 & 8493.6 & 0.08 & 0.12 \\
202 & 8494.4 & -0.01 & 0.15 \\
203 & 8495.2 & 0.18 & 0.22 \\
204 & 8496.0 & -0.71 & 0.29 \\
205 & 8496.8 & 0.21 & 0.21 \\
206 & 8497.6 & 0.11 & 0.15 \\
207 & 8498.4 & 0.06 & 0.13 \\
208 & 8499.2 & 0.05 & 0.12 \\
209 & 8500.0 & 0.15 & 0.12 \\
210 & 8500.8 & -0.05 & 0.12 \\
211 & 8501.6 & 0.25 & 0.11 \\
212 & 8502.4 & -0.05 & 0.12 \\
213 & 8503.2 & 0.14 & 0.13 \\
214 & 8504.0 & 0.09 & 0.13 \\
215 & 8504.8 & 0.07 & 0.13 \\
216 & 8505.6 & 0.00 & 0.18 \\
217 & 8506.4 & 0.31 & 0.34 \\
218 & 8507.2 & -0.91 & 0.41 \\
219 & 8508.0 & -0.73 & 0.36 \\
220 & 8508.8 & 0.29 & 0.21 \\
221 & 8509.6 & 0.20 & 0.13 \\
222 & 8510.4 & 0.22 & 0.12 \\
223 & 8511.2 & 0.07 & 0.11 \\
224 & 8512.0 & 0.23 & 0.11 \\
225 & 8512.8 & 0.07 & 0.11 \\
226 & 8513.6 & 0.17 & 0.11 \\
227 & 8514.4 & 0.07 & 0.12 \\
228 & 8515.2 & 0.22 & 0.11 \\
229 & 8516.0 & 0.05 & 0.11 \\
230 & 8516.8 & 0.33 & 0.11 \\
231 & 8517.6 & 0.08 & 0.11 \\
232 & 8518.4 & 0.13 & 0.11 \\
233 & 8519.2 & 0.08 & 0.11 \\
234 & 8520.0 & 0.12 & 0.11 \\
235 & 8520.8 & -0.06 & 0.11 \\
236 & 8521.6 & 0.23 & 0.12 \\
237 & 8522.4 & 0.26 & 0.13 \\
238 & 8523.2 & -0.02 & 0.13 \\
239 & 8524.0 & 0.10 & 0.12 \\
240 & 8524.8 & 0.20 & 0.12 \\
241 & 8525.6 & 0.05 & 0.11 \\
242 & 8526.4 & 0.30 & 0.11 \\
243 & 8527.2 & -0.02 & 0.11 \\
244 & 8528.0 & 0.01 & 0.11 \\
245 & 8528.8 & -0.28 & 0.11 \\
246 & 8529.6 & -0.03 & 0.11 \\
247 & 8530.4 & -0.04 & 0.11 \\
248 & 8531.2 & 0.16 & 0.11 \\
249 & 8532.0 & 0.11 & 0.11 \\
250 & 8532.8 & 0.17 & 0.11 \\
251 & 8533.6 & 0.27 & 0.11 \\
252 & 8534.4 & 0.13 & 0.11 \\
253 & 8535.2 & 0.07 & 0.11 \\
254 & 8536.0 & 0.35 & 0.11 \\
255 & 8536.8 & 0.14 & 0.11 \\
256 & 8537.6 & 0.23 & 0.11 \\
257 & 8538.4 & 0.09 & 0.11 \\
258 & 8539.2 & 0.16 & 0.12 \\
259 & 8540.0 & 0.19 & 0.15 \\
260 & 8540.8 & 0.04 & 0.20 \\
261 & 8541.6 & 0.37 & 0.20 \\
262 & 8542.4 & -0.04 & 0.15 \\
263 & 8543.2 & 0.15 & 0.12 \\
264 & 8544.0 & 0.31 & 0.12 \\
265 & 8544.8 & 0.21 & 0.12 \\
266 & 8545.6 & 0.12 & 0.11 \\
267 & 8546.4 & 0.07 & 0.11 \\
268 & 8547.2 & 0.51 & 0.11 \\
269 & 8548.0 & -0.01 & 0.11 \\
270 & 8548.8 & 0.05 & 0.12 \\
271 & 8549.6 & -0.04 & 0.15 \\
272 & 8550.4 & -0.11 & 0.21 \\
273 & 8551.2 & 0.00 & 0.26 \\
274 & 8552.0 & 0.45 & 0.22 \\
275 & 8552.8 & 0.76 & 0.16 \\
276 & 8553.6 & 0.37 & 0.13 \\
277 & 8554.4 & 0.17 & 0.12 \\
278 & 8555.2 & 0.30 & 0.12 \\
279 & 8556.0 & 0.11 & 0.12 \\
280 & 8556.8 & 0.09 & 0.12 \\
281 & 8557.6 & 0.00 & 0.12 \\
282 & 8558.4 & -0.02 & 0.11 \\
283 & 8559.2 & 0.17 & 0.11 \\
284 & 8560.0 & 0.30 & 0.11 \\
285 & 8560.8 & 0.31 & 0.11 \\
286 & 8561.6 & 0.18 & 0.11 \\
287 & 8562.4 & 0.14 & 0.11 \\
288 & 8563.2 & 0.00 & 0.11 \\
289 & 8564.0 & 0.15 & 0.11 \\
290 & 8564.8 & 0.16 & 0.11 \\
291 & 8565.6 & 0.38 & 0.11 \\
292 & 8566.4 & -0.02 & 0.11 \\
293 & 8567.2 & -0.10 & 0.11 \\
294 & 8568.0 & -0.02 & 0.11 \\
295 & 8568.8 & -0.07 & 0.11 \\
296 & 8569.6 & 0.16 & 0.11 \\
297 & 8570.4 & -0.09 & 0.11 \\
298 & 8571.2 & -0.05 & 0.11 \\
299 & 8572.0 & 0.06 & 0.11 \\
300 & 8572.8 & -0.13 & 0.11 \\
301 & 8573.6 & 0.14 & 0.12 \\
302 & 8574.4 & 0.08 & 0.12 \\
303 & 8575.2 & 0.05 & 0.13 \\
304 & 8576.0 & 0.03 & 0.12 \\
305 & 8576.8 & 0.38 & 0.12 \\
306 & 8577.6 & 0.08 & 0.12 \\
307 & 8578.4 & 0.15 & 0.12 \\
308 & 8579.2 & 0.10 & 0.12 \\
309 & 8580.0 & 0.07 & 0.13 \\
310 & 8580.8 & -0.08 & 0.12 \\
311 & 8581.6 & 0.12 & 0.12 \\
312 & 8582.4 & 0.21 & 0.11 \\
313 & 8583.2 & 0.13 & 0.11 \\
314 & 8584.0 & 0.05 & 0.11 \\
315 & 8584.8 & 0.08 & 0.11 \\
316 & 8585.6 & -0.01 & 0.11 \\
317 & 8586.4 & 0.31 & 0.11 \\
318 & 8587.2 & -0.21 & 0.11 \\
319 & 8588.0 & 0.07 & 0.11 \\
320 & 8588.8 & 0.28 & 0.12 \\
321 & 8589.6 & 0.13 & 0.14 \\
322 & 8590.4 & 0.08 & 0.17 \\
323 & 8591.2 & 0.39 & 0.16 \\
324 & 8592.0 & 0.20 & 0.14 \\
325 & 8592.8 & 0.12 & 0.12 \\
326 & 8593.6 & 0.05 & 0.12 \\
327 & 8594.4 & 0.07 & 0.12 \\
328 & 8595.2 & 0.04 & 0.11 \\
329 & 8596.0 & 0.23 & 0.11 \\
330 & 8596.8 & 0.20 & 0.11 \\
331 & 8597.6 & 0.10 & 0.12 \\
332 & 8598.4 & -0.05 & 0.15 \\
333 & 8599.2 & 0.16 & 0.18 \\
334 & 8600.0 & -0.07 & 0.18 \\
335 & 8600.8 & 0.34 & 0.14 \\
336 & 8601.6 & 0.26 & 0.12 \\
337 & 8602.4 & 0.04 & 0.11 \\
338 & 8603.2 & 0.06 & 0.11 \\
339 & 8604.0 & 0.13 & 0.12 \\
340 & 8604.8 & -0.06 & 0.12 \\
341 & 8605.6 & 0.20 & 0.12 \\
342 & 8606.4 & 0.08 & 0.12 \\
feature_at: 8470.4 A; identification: H-gamma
